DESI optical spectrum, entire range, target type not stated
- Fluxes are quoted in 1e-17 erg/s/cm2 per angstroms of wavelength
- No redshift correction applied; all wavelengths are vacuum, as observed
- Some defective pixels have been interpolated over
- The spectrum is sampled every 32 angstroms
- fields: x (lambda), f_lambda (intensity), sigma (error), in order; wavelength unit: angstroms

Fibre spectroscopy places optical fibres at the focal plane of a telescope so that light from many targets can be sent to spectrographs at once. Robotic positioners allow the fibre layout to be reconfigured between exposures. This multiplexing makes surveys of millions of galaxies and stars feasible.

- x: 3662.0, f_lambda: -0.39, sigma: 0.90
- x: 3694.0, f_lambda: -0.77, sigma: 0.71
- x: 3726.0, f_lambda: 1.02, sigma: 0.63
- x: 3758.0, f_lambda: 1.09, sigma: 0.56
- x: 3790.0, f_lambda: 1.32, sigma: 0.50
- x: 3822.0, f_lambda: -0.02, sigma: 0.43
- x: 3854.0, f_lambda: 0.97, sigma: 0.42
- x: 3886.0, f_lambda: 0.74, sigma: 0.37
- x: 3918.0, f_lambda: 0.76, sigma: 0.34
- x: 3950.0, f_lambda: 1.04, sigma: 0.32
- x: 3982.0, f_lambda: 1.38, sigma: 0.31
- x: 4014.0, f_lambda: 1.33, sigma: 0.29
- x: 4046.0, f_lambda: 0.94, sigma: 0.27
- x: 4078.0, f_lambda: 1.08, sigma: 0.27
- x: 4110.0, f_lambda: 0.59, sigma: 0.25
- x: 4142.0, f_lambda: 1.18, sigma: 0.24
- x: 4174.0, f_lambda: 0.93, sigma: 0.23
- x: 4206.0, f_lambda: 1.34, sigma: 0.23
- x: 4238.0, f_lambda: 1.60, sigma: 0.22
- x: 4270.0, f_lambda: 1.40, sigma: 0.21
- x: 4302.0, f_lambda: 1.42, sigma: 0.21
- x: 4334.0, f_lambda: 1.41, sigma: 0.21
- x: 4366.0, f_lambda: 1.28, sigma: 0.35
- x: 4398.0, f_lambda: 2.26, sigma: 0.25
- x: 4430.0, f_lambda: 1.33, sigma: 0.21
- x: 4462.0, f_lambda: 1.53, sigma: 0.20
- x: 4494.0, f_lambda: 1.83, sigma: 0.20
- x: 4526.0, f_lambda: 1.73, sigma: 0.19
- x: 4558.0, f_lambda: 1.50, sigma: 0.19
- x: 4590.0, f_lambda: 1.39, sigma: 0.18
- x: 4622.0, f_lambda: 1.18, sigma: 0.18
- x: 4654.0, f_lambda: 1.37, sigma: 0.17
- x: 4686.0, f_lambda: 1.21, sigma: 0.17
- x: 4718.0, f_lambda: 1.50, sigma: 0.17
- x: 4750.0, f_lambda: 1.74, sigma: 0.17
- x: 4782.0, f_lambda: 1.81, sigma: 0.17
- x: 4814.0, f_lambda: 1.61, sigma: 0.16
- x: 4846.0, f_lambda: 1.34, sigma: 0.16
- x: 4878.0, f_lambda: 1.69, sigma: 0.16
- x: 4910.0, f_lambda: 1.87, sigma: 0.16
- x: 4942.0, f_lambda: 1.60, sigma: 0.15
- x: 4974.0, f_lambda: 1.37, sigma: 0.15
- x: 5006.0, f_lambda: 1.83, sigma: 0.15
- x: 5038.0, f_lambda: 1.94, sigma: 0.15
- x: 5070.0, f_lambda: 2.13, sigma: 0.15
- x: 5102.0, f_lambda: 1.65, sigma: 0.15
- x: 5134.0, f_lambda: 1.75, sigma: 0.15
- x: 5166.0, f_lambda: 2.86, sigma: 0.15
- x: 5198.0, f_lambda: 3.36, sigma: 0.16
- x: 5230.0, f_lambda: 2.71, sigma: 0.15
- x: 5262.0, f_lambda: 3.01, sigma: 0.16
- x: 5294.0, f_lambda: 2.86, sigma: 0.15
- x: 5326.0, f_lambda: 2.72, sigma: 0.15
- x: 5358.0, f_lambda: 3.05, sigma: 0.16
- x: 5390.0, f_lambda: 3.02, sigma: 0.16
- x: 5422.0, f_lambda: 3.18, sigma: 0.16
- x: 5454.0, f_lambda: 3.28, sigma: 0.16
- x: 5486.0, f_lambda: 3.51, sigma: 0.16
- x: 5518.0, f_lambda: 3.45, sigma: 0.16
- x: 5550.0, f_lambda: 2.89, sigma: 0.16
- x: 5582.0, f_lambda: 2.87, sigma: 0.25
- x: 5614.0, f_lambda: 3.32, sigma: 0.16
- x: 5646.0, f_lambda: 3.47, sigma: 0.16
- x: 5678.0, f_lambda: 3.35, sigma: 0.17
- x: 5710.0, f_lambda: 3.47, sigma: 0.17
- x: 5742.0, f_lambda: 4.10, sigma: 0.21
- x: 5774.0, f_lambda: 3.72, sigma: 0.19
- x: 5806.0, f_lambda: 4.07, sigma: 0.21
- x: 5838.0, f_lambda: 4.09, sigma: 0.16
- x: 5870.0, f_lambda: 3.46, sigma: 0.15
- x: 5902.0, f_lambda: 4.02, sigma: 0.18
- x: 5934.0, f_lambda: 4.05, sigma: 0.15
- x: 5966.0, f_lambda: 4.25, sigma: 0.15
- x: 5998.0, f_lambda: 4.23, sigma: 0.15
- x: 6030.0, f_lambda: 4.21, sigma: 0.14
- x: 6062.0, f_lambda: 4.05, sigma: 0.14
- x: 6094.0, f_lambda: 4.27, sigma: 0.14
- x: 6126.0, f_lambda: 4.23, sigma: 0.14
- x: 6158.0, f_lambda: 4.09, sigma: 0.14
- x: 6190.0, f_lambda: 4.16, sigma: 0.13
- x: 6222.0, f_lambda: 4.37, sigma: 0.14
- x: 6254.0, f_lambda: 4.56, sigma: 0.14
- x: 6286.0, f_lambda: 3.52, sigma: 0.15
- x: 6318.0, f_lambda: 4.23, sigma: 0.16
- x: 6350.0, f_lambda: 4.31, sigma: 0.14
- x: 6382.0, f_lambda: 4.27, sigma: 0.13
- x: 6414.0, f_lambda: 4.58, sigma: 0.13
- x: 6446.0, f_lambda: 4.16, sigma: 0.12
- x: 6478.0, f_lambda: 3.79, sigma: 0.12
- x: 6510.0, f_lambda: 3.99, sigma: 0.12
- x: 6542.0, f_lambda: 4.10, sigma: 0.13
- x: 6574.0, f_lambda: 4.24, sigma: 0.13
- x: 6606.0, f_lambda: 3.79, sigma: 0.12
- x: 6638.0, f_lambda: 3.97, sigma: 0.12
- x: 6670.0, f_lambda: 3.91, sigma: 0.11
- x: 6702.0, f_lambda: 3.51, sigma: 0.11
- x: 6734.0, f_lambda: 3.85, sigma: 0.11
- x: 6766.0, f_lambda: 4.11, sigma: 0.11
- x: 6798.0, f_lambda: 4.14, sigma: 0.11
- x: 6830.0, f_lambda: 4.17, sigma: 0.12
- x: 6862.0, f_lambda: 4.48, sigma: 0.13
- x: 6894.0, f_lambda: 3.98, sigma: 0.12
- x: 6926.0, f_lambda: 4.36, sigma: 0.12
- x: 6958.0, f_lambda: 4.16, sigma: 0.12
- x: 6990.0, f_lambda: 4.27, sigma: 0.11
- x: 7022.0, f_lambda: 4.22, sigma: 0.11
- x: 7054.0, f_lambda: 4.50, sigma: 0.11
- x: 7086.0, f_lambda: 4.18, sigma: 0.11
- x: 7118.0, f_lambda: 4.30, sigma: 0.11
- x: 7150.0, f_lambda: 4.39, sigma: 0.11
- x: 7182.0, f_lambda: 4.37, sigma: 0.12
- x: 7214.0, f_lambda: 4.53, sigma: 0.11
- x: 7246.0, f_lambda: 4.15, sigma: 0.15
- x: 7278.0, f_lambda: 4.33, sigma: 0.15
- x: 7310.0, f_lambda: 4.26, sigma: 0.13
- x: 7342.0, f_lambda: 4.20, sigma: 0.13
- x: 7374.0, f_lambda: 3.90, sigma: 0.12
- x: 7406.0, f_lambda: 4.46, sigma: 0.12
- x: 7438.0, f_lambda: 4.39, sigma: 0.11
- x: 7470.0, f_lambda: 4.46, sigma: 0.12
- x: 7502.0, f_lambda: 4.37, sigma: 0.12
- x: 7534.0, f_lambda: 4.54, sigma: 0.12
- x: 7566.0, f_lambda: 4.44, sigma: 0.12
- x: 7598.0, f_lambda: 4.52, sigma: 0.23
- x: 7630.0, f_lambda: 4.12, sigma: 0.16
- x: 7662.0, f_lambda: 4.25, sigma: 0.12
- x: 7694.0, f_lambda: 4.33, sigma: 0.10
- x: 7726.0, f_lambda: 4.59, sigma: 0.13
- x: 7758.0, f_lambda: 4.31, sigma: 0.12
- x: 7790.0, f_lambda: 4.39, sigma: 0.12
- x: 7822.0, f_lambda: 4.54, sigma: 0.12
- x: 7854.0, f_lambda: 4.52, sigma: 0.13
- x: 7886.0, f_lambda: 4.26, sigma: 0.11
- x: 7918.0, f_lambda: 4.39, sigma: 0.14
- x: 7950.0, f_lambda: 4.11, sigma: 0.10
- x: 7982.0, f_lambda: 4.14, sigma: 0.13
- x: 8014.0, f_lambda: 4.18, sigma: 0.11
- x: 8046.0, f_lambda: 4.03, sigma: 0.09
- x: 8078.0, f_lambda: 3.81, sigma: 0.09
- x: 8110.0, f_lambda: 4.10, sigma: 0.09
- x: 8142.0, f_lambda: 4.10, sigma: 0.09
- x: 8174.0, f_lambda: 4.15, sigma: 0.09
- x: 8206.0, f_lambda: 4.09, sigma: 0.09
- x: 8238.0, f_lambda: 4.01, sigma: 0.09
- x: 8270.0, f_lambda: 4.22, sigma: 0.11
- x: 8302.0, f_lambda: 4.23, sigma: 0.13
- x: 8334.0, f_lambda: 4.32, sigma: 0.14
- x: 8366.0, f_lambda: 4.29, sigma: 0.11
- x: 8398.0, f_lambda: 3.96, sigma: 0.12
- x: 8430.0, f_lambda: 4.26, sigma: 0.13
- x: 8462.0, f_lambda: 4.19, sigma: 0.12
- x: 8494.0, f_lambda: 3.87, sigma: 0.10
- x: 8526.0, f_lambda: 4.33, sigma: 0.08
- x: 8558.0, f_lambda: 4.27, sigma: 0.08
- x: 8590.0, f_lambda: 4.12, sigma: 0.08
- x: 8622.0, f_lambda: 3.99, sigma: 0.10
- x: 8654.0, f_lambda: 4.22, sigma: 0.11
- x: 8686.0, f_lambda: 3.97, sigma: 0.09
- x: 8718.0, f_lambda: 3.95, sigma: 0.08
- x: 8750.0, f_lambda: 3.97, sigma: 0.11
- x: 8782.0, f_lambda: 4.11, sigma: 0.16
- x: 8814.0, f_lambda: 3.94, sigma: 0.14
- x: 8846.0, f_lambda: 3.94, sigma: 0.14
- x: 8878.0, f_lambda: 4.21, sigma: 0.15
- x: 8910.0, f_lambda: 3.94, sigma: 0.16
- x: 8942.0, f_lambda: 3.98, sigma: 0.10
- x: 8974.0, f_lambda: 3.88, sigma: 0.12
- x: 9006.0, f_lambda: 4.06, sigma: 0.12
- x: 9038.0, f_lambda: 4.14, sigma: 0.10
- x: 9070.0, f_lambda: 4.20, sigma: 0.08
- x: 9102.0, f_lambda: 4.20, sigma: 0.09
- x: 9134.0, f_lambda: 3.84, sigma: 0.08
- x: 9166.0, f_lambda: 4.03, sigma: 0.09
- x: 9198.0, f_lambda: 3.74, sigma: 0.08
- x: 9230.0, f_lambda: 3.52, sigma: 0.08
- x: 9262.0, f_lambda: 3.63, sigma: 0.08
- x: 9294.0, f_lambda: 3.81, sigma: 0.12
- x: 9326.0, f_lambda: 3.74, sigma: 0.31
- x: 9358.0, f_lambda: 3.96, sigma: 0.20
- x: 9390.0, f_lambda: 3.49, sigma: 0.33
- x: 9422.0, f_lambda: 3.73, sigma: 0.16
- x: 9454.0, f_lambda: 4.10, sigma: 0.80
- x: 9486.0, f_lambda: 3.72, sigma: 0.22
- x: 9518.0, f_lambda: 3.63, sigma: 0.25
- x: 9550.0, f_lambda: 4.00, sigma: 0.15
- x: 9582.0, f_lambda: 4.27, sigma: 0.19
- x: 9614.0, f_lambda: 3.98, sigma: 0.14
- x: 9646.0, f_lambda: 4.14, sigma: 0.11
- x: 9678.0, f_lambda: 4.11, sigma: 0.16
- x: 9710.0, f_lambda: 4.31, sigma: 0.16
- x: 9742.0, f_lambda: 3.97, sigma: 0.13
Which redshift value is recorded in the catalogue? 0.293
